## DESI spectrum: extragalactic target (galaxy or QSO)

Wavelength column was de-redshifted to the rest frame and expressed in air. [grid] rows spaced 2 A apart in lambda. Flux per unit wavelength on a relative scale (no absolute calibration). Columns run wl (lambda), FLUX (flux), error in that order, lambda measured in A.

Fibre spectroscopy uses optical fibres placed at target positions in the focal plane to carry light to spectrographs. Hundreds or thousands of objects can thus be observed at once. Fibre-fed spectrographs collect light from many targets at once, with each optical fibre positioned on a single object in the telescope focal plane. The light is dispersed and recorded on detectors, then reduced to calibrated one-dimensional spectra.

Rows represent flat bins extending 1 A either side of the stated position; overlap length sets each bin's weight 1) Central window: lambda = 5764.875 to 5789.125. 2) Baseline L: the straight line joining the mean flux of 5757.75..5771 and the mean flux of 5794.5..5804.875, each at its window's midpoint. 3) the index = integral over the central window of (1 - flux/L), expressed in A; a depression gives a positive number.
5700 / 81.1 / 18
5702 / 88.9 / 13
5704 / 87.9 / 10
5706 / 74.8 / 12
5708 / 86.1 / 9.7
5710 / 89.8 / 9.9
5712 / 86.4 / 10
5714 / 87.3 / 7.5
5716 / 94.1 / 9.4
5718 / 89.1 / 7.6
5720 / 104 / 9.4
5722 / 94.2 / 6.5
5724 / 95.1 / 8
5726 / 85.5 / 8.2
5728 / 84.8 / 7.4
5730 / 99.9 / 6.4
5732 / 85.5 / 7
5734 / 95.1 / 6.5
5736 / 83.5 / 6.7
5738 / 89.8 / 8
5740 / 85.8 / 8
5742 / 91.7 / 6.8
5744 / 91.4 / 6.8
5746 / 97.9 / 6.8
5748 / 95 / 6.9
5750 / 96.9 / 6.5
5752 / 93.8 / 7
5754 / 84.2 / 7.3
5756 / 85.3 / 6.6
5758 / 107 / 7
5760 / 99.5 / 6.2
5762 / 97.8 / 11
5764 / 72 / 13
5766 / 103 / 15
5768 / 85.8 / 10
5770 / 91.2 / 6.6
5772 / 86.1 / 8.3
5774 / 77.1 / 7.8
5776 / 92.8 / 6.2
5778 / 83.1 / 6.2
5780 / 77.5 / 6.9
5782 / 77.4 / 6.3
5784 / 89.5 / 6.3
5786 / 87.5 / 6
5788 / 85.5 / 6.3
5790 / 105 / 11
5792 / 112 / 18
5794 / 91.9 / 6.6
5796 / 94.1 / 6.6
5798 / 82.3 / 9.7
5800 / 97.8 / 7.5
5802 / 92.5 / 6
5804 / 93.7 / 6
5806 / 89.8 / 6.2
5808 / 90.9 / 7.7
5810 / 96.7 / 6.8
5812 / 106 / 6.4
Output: 1.6 A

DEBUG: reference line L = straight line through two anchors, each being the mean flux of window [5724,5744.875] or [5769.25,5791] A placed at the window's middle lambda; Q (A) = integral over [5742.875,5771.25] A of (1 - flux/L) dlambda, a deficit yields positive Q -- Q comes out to -1.5 A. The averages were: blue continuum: 89.6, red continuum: 86.6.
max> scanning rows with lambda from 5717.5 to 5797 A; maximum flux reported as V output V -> 112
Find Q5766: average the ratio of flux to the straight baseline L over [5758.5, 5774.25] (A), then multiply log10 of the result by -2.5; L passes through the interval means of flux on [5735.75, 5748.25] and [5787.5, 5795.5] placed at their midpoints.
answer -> 0.06 mag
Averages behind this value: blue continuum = 90.9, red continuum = 99.1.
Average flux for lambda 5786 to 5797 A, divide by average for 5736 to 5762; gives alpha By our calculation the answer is 1.04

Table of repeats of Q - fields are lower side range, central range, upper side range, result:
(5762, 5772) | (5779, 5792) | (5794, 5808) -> 0.2 A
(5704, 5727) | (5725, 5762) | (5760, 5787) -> -1.6 A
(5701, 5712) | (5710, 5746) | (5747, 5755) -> -0.8 A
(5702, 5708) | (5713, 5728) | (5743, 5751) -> -0.8 A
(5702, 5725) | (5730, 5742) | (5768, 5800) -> 0.0 A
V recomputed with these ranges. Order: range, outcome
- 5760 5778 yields 103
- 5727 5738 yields 99.9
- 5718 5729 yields 104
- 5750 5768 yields 107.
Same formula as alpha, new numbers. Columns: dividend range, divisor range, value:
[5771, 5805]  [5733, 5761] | 0.97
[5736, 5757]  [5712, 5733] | 0.99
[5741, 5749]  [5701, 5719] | 1.08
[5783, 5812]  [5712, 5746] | 1.03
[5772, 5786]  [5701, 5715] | 0.97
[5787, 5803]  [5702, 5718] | 1.09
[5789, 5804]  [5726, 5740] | 1.08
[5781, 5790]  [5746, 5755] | 0.94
